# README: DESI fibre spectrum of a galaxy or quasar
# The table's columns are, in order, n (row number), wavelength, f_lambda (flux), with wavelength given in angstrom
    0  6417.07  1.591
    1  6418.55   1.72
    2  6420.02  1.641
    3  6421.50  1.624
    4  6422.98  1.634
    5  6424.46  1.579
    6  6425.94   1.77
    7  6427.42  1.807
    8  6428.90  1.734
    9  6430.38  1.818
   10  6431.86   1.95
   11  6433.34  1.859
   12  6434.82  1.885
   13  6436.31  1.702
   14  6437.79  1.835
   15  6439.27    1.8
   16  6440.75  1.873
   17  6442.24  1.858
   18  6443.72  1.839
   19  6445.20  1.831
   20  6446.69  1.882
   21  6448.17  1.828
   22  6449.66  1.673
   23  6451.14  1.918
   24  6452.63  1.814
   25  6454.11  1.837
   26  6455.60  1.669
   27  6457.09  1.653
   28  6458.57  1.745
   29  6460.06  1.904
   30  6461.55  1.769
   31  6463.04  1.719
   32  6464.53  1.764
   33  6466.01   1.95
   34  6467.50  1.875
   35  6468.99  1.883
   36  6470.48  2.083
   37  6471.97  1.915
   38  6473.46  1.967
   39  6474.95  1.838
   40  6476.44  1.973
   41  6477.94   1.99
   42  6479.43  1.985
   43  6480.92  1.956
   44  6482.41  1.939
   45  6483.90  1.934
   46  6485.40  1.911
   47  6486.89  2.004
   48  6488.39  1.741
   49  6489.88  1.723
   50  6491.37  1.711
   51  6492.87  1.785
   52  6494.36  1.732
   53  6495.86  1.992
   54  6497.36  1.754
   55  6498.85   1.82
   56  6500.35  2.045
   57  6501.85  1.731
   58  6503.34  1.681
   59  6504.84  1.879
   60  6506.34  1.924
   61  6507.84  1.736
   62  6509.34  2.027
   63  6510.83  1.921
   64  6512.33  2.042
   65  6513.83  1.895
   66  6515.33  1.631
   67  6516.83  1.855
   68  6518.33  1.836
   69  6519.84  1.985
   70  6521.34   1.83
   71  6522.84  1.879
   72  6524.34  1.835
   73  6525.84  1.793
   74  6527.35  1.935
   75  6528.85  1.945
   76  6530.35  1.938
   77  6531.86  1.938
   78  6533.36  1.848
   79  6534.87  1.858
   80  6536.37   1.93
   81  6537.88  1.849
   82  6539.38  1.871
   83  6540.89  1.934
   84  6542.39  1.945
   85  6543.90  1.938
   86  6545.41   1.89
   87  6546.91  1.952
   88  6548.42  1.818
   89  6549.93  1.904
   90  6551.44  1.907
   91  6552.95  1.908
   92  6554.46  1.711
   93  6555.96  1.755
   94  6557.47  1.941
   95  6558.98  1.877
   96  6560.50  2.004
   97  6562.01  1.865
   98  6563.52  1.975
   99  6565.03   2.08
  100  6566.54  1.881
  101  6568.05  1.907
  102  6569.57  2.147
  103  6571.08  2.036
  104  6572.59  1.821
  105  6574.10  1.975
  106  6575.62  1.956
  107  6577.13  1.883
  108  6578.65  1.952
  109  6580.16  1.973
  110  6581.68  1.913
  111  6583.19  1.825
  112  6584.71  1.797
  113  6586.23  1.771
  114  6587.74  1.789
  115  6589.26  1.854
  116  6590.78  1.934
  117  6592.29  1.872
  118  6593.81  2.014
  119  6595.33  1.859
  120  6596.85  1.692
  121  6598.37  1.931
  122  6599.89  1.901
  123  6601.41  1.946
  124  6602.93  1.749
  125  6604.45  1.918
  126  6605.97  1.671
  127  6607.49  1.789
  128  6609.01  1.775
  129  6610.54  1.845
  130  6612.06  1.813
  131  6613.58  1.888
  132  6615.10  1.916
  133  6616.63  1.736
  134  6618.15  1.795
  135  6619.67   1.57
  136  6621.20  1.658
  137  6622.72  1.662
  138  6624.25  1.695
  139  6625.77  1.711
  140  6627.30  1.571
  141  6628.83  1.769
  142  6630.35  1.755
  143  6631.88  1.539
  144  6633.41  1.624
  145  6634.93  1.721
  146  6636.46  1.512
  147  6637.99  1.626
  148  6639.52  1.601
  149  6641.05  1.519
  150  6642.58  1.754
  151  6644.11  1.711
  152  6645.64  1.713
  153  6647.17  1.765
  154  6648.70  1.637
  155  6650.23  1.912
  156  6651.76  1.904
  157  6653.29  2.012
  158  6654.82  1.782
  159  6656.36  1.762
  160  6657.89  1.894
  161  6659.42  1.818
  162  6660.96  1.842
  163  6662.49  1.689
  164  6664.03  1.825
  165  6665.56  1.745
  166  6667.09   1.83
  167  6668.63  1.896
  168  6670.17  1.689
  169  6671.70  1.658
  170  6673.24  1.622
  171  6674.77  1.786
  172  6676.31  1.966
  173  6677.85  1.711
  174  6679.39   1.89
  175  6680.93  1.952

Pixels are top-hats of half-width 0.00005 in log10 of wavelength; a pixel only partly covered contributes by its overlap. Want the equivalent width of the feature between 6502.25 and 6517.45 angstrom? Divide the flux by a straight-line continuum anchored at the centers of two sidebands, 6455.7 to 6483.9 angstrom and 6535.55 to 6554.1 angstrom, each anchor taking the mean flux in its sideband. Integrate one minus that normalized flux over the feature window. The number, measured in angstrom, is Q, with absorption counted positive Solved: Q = 0.3 angstrom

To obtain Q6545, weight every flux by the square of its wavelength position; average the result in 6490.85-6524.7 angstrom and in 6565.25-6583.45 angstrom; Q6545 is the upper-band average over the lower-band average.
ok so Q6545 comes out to 1.1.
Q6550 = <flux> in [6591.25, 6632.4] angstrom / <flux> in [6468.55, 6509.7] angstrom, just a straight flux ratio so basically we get 0.95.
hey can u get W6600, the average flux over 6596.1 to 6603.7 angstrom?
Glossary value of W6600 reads 1.84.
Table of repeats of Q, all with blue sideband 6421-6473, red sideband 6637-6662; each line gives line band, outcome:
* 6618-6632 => 0.75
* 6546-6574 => -2.10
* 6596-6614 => -0.53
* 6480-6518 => -1.21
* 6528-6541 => -0.80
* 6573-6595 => -1.41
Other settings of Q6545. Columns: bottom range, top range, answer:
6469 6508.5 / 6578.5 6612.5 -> 1.02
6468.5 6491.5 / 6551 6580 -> 1.03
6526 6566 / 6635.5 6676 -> 0.95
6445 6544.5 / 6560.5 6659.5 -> 1.01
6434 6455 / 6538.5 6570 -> 1.08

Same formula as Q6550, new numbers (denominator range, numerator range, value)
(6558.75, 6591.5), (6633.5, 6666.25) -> 0.91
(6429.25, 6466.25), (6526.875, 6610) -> 1.04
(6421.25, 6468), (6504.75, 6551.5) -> 1.05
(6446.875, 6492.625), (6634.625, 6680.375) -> 0.95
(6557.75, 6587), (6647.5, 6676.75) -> 0.93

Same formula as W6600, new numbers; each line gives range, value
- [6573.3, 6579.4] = 1.94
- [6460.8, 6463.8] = 1.74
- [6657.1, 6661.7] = 1.85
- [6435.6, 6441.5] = 1.8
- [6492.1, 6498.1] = 1.81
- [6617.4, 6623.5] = 1.67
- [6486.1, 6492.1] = 1.8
